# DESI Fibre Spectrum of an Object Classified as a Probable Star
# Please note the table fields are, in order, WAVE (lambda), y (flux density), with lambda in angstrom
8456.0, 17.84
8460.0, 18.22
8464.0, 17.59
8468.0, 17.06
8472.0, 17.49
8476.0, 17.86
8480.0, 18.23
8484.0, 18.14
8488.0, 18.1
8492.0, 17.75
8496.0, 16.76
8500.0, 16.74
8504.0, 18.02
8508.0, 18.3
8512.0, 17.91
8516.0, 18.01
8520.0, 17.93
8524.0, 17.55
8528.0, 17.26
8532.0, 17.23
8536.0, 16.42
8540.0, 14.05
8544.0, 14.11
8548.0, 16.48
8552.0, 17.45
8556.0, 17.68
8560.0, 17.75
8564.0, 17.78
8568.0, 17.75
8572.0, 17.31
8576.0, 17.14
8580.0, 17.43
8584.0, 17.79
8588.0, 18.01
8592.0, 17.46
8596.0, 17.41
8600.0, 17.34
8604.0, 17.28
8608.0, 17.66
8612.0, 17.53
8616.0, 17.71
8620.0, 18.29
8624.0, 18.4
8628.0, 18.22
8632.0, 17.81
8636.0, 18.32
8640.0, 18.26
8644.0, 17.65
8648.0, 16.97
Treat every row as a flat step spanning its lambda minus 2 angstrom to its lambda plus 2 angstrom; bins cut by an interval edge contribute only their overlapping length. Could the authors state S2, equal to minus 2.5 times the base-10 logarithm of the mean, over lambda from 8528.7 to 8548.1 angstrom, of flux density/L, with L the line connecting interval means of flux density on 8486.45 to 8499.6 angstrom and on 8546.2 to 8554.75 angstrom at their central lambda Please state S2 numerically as 0.10 mag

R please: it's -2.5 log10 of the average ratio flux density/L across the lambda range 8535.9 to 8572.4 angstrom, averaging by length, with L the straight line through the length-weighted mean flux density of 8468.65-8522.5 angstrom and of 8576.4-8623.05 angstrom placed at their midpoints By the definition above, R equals 0.06 mag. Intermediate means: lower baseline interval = 17.8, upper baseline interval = 17.6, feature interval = 16.7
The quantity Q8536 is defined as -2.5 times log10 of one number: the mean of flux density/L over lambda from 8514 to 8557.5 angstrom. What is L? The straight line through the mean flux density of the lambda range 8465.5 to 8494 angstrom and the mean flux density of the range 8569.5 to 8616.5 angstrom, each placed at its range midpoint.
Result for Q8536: 0.06 mag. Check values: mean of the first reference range 17.8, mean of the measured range 16.7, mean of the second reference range 17.5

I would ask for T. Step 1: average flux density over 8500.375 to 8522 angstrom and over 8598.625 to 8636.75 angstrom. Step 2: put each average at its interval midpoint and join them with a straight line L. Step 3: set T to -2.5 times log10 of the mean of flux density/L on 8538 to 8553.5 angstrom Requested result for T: 0.16 mag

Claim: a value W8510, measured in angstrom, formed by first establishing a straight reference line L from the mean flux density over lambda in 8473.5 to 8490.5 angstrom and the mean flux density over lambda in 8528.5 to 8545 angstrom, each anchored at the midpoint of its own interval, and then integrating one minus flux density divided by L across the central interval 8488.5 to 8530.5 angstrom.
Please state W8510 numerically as -1.9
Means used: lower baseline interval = 18.1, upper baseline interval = 15.7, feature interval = 17.6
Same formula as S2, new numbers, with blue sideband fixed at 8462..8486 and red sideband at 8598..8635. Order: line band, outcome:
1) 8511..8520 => -0.01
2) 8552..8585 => 0.01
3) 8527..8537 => 0.05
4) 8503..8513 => -0.02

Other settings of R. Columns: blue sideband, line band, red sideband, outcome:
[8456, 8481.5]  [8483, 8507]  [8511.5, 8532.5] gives 0.01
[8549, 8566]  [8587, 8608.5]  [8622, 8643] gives 0.03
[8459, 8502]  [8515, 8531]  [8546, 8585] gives -0.01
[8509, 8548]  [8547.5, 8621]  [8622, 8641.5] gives 0.00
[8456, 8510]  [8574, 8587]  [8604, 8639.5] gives 0.02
